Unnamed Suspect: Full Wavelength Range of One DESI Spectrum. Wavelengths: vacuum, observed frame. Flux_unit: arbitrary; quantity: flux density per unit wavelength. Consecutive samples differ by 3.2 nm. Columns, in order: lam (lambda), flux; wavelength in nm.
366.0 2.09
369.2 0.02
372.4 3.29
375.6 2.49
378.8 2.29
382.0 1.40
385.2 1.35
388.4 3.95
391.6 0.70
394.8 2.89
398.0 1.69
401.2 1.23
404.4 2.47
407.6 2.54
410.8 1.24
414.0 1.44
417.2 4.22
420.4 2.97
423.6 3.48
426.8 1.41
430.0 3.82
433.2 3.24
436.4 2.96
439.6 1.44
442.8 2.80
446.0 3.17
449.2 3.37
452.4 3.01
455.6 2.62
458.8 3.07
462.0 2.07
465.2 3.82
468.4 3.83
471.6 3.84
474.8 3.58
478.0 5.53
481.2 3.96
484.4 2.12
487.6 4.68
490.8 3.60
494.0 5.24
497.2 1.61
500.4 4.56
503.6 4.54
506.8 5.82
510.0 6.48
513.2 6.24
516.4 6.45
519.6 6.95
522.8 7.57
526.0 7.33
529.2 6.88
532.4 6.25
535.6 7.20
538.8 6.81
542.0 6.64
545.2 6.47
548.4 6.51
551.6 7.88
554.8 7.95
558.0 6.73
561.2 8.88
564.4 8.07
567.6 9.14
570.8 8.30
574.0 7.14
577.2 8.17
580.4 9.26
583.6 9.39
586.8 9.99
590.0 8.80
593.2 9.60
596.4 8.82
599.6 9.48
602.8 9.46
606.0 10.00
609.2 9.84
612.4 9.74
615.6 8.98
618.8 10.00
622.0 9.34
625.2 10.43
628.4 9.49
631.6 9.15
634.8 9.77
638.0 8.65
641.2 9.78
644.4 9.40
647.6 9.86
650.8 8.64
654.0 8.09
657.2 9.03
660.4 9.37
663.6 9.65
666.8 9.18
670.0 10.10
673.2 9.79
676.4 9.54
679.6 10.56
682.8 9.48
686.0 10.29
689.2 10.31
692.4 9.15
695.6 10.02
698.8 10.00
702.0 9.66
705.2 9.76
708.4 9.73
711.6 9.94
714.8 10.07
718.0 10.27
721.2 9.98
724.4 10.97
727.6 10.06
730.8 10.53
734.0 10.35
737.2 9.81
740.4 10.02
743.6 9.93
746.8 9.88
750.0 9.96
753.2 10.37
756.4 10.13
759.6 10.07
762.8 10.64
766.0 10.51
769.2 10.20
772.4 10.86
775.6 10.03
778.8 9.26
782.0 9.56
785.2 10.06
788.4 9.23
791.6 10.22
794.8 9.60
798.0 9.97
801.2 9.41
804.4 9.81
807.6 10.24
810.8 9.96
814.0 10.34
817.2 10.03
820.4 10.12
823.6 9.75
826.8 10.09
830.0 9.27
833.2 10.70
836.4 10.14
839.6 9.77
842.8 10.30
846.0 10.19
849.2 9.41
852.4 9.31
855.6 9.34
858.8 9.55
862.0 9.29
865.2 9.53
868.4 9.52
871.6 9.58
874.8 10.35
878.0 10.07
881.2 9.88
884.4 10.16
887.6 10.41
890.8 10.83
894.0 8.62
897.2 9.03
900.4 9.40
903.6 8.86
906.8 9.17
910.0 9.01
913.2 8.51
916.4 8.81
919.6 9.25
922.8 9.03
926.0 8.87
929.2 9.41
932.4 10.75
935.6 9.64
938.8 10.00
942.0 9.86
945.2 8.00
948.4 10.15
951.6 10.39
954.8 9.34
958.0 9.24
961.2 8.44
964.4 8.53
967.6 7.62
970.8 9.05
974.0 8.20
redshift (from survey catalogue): 0.27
